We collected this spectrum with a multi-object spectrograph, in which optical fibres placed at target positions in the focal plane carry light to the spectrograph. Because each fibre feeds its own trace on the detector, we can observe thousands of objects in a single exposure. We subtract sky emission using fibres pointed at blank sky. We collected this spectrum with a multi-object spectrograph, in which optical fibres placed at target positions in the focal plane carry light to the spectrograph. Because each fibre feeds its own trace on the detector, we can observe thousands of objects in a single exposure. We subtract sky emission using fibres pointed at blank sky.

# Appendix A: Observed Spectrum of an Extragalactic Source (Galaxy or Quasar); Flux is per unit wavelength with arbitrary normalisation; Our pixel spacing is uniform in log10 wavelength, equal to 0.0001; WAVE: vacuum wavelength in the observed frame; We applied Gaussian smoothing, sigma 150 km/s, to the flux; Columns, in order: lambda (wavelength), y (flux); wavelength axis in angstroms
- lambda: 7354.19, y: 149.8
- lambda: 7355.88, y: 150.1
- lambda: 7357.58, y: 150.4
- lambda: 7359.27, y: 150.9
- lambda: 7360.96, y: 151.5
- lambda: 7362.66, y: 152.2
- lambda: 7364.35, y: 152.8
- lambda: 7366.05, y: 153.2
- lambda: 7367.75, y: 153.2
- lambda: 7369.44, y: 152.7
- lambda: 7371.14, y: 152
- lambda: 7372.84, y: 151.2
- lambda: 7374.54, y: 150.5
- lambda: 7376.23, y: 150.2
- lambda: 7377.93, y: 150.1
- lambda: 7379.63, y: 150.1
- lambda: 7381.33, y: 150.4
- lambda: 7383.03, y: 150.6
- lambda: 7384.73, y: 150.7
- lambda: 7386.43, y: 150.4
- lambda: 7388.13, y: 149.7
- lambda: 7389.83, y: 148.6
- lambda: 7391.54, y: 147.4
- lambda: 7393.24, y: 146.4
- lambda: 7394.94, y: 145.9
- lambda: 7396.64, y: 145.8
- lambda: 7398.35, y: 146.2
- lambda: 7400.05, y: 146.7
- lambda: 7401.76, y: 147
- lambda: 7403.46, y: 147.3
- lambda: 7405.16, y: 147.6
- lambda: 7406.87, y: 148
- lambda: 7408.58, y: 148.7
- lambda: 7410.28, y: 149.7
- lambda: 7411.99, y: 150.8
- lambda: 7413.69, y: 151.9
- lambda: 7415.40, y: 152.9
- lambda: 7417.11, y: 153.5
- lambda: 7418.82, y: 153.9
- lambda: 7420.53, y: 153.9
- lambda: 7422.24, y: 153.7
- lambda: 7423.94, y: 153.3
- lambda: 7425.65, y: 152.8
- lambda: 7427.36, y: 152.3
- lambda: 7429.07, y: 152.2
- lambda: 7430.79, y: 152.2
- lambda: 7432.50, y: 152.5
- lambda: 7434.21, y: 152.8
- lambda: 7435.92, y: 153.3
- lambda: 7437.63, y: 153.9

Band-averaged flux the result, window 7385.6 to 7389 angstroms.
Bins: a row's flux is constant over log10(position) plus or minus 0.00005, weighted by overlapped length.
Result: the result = 150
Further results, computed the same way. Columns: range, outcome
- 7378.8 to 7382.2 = 150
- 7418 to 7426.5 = 154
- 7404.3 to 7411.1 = 149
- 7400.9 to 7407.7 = 147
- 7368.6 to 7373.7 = 152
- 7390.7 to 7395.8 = 147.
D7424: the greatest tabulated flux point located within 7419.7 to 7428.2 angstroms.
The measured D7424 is 153.9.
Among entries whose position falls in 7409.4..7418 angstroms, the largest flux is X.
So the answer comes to 153.5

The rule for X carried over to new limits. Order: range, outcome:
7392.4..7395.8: 146.4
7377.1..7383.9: 150.6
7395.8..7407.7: 148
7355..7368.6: 153.2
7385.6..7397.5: 150.4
